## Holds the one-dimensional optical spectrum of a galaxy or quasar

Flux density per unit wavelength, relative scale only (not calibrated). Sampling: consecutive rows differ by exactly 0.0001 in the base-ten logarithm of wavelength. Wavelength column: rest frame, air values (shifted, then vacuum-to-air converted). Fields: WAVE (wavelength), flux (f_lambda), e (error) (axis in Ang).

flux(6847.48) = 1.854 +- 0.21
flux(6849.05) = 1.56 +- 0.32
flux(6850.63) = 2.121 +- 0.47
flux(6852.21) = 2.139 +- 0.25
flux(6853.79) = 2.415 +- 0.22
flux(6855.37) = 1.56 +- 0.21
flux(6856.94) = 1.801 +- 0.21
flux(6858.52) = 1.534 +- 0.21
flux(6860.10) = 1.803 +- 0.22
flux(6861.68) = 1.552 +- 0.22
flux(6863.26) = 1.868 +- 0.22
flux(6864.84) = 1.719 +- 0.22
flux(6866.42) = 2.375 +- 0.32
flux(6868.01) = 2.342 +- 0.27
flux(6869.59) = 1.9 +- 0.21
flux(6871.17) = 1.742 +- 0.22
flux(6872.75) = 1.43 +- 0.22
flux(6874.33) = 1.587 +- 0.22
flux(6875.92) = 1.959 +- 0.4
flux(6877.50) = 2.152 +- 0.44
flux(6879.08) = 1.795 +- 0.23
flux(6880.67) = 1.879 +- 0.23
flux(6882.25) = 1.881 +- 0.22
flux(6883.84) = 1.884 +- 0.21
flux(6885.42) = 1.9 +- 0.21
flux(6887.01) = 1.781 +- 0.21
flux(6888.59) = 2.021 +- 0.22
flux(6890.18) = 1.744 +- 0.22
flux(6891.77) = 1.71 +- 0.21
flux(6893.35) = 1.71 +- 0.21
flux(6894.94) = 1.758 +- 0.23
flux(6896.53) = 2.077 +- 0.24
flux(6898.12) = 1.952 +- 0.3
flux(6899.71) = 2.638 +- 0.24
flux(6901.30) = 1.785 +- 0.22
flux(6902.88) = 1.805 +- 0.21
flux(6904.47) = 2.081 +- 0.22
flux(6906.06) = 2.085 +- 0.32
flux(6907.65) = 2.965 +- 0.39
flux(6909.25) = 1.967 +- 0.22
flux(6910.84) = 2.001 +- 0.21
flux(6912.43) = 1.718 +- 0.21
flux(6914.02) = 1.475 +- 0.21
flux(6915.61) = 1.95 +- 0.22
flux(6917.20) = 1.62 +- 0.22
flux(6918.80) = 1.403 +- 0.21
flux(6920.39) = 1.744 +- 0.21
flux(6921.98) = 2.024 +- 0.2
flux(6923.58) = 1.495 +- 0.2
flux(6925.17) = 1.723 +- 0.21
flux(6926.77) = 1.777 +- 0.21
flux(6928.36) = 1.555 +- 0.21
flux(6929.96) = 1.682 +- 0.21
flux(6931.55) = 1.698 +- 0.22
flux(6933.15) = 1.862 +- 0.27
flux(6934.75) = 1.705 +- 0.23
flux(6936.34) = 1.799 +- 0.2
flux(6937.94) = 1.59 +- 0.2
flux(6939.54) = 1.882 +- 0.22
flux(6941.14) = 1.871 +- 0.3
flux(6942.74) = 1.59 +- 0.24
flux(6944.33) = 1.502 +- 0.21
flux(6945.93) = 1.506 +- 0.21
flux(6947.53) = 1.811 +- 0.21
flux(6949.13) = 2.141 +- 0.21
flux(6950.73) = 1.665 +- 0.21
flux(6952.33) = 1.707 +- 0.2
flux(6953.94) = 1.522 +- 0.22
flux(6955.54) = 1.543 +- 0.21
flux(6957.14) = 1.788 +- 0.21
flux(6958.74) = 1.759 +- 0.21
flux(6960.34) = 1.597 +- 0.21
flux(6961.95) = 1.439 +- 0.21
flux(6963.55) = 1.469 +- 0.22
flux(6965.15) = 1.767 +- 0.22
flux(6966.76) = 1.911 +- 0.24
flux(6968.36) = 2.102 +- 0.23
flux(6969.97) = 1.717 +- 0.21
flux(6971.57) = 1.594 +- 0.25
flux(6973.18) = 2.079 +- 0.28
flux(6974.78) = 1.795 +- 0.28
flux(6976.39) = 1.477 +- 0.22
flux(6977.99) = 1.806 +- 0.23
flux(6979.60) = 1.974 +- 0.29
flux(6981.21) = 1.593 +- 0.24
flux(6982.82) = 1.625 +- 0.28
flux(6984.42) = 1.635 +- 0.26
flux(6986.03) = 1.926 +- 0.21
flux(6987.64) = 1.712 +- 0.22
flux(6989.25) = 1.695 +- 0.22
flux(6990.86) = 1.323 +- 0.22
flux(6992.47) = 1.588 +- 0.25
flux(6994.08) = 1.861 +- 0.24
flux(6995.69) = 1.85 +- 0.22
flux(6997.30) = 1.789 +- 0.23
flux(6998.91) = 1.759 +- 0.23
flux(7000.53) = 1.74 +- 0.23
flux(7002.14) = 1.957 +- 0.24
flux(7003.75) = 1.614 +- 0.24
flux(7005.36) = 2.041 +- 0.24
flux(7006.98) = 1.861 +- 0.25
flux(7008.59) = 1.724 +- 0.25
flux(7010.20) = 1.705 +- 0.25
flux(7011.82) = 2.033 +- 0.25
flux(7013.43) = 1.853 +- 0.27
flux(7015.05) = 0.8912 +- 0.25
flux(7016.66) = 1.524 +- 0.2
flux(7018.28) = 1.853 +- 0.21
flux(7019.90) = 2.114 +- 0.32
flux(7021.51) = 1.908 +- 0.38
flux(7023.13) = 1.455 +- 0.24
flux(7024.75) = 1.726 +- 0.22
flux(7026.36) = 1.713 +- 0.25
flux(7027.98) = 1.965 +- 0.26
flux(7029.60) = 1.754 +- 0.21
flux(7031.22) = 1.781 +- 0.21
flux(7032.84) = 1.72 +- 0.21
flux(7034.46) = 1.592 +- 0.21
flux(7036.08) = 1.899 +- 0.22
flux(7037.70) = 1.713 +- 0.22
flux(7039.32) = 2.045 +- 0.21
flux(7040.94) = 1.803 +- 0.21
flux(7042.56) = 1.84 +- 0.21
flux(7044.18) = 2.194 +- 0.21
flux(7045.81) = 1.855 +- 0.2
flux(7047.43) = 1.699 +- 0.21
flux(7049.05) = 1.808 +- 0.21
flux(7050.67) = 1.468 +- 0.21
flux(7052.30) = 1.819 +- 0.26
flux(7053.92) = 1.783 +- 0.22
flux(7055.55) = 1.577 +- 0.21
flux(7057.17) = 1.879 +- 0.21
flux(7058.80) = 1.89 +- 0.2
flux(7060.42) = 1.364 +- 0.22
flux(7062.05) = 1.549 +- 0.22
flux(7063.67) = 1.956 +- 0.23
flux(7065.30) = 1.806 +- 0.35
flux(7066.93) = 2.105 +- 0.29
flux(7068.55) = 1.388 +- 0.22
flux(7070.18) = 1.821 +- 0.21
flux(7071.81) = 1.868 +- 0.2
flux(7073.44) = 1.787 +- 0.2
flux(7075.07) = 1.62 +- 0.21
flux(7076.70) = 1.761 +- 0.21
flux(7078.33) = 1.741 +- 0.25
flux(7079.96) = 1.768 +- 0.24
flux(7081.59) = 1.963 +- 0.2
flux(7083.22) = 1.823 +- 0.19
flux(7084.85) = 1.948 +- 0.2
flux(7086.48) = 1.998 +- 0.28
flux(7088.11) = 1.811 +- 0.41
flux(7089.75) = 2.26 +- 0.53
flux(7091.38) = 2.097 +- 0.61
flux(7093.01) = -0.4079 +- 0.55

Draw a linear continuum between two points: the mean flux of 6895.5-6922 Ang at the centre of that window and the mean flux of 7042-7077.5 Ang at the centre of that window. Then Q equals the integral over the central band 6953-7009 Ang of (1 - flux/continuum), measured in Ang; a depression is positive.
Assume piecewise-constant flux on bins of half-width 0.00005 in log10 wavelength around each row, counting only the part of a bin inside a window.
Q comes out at 3.9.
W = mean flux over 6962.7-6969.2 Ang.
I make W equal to 1.81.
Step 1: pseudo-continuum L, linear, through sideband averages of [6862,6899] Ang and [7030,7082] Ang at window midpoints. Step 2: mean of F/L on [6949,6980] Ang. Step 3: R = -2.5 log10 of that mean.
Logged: 0.06 mag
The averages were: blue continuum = 1.87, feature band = 1.73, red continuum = 1.78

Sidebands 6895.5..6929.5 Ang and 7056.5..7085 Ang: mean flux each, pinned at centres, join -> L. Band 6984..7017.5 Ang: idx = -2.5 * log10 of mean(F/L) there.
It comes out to 0.067 mag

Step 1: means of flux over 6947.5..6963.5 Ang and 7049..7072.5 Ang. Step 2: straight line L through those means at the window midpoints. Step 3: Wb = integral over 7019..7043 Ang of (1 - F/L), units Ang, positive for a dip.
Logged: -1.1 Ang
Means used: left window 1.68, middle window 1.8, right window 1.74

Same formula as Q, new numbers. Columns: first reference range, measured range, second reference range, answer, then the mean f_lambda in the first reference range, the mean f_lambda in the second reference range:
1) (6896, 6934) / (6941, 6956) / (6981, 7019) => 1.1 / 1.88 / 1.72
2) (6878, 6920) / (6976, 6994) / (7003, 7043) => 1.3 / 1.91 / 1.76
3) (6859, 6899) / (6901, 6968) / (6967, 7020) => 1.6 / 1.86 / 1.75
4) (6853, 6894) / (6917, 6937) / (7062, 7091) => 1.6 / 1.85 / 1.84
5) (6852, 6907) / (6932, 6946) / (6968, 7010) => 0.9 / 1.9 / 1.76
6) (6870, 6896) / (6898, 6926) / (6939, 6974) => -2.1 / 1.81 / 1.72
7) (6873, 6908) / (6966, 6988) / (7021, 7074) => 0.8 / 1.94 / 1.77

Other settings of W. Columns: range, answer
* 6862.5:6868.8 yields 2.07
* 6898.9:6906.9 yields 2.09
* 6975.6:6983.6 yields 1.7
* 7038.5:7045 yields 1.97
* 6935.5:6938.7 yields 1.7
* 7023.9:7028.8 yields 1.8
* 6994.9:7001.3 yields 1.78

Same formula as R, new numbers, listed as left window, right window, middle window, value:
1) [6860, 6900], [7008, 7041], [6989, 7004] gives 0.03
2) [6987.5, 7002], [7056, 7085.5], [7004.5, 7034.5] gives -0.01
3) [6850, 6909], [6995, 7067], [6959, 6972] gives 0.08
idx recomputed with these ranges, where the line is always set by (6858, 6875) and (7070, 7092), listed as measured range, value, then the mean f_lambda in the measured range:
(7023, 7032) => 0.06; 1.75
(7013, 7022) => 0.11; 1.68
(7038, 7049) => -0.02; 1.89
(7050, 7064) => 0.11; 1.69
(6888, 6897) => 0.00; 1.82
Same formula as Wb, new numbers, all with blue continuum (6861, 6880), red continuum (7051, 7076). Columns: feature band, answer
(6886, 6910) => -2.0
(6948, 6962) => 0.9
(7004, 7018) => 0.6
